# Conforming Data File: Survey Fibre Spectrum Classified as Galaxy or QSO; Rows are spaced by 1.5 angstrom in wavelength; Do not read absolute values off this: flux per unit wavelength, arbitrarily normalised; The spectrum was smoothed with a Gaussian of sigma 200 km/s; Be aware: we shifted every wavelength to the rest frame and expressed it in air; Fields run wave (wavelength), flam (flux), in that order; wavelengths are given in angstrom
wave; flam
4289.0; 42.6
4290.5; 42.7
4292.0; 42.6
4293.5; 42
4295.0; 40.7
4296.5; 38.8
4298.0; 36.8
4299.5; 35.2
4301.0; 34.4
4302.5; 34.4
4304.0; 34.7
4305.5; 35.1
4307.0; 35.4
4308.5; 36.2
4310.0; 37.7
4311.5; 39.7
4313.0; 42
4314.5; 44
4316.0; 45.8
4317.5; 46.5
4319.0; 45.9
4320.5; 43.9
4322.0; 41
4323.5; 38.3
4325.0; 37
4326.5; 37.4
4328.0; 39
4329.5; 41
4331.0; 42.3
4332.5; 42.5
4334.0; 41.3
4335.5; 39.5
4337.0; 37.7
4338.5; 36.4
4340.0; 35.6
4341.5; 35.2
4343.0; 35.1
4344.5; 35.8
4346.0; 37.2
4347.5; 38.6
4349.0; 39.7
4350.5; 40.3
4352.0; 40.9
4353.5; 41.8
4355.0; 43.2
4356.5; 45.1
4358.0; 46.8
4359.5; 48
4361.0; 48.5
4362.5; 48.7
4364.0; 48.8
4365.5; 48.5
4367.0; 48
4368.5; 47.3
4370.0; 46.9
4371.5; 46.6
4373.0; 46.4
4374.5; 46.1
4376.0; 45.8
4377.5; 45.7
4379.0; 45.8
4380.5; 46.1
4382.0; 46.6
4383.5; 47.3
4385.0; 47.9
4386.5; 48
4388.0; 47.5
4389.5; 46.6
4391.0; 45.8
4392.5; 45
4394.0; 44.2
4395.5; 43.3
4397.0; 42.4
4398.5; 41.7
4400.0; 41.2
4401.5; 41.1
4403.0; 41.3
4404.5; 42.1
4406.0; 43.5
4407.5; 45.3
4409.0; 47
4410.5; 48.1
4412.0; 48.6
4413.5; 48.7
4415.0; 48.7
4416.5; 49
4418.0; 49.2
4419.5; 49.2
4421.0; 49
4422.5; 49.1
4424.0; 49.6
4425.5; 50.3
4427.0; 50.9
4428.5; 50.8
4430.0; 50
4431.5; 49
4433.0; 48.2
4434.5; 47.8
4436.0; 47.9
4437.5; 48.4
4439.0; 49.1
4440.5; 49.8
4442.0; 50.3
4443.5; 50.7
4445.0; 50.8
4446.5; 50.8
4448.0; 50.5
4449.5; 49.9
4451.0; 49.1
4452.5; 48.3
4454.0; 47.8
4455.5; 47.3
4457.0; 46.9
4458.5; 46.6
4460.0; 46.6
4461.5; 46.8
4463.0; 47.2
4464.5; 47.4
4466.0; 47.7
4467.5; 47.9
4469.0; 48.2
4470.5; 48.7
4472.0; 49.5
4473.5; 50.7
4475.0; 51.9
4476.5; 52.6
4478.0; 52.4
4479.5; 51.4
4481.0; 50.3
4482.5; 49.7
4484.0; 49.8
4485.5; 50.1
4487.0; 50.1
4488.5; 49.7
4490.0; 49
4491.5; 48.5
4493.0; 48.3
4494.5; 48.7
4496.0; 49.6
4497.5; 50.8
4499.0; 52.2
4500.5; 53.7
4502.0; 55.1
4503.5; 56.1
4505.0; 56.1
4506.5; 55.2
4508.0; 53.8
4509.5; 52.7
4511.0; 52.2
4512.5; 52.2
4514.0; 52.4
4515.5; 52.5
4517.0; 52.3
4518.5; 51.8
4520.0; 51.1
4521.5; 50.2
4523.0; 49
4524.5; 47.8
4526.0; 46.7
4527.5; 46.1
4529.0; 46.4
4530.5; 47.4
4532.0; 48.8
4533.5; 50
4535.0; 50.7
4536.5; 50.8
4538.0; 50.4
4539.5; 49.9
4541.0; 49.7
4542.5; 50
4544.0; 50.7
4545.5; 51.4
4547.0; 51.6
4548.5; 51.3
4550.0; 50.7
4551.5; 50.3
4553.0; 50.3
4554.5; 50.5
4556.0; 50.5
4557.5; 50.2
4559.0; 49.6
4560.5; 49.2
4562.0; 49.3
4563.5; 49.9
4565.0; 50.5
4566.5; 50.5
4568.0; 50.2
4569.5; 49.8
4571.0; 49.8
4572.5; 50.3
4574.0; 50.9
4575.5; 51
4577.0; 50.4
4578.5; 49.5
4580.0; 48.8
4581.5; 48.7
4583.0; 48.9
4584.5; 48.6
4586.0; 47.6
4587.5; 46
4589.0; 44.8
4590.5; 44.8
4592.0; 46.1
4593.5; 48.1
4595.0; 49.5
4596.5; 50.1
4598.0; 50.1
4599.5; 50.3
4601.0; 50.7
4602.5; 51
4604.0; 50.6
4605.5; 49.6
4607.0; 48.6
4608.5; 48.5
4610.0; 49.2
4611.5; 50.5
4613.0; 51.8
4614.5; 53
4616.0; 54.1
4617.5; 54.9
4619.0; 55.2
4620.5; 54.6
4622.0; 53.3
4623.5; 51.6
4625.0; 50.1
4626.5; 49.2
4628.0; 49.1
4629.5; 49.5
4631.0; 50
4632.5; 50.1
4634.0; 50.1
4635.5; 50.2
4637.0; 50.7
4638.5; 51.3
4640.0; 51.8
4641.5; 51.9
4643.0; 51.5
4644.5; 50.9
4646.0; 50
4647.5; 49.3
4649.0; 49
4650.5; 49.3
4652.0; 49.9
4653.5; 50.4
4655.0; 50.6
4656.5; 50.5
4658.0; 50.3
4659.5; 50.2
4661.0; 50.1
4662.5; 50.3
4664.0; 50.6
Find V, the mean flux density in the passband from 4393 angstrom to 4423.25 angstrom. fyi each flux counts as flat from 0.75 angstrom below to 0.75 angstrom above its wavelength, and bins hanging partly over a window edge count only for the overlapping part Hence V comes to 45.6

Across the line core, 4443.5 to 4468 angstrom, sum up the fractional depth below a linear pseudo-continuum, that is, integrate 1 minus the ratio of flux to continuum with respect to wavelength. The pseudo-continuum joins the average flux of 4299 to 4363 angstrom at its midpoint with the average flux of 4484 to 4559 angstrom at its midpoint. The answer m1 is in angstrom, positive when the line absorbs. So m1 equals -0.7 angstrom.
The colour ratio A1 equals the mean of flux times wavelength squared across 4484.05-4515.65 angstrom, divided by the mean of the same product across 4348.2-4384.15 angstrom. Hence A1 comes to 1.2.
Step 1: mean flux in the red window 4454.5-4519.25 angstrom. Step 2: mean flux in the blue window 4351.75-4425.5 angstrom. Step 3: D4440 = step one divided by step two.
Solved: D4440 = 1.09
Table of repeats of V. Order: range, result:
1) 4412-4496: 49.2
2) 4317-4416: 43.6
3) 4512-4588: 49.9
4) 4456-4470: 47.3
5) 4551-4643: 50.1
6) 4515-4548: 49.8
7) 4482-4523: 51.6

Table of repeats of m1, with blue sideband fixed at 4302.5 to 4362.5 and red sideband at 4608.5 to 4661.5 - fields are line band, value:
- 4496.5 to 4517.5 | -3.1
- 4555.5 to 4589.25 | -0.5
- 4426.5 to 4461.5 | -3.7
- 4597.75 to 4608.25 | 0.0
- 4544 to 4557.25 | -0.8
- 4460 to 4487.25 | -2.5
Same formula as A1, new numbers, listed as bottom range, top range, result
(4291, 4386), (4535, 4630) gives 1.34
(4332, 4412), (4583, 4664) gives 1.28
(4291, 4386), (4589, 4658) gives 1.37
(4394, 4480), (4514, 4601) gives 1.09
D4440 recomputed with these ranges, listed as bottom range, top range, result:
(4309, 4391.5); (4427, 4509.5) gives 1.16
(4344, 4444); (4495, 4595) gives 1.09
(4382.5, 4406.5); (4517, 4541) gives 1.11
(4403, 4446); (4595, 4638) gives 1.05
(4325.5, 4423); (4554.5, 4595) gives 1.11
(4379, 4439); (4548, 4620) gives 1.07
